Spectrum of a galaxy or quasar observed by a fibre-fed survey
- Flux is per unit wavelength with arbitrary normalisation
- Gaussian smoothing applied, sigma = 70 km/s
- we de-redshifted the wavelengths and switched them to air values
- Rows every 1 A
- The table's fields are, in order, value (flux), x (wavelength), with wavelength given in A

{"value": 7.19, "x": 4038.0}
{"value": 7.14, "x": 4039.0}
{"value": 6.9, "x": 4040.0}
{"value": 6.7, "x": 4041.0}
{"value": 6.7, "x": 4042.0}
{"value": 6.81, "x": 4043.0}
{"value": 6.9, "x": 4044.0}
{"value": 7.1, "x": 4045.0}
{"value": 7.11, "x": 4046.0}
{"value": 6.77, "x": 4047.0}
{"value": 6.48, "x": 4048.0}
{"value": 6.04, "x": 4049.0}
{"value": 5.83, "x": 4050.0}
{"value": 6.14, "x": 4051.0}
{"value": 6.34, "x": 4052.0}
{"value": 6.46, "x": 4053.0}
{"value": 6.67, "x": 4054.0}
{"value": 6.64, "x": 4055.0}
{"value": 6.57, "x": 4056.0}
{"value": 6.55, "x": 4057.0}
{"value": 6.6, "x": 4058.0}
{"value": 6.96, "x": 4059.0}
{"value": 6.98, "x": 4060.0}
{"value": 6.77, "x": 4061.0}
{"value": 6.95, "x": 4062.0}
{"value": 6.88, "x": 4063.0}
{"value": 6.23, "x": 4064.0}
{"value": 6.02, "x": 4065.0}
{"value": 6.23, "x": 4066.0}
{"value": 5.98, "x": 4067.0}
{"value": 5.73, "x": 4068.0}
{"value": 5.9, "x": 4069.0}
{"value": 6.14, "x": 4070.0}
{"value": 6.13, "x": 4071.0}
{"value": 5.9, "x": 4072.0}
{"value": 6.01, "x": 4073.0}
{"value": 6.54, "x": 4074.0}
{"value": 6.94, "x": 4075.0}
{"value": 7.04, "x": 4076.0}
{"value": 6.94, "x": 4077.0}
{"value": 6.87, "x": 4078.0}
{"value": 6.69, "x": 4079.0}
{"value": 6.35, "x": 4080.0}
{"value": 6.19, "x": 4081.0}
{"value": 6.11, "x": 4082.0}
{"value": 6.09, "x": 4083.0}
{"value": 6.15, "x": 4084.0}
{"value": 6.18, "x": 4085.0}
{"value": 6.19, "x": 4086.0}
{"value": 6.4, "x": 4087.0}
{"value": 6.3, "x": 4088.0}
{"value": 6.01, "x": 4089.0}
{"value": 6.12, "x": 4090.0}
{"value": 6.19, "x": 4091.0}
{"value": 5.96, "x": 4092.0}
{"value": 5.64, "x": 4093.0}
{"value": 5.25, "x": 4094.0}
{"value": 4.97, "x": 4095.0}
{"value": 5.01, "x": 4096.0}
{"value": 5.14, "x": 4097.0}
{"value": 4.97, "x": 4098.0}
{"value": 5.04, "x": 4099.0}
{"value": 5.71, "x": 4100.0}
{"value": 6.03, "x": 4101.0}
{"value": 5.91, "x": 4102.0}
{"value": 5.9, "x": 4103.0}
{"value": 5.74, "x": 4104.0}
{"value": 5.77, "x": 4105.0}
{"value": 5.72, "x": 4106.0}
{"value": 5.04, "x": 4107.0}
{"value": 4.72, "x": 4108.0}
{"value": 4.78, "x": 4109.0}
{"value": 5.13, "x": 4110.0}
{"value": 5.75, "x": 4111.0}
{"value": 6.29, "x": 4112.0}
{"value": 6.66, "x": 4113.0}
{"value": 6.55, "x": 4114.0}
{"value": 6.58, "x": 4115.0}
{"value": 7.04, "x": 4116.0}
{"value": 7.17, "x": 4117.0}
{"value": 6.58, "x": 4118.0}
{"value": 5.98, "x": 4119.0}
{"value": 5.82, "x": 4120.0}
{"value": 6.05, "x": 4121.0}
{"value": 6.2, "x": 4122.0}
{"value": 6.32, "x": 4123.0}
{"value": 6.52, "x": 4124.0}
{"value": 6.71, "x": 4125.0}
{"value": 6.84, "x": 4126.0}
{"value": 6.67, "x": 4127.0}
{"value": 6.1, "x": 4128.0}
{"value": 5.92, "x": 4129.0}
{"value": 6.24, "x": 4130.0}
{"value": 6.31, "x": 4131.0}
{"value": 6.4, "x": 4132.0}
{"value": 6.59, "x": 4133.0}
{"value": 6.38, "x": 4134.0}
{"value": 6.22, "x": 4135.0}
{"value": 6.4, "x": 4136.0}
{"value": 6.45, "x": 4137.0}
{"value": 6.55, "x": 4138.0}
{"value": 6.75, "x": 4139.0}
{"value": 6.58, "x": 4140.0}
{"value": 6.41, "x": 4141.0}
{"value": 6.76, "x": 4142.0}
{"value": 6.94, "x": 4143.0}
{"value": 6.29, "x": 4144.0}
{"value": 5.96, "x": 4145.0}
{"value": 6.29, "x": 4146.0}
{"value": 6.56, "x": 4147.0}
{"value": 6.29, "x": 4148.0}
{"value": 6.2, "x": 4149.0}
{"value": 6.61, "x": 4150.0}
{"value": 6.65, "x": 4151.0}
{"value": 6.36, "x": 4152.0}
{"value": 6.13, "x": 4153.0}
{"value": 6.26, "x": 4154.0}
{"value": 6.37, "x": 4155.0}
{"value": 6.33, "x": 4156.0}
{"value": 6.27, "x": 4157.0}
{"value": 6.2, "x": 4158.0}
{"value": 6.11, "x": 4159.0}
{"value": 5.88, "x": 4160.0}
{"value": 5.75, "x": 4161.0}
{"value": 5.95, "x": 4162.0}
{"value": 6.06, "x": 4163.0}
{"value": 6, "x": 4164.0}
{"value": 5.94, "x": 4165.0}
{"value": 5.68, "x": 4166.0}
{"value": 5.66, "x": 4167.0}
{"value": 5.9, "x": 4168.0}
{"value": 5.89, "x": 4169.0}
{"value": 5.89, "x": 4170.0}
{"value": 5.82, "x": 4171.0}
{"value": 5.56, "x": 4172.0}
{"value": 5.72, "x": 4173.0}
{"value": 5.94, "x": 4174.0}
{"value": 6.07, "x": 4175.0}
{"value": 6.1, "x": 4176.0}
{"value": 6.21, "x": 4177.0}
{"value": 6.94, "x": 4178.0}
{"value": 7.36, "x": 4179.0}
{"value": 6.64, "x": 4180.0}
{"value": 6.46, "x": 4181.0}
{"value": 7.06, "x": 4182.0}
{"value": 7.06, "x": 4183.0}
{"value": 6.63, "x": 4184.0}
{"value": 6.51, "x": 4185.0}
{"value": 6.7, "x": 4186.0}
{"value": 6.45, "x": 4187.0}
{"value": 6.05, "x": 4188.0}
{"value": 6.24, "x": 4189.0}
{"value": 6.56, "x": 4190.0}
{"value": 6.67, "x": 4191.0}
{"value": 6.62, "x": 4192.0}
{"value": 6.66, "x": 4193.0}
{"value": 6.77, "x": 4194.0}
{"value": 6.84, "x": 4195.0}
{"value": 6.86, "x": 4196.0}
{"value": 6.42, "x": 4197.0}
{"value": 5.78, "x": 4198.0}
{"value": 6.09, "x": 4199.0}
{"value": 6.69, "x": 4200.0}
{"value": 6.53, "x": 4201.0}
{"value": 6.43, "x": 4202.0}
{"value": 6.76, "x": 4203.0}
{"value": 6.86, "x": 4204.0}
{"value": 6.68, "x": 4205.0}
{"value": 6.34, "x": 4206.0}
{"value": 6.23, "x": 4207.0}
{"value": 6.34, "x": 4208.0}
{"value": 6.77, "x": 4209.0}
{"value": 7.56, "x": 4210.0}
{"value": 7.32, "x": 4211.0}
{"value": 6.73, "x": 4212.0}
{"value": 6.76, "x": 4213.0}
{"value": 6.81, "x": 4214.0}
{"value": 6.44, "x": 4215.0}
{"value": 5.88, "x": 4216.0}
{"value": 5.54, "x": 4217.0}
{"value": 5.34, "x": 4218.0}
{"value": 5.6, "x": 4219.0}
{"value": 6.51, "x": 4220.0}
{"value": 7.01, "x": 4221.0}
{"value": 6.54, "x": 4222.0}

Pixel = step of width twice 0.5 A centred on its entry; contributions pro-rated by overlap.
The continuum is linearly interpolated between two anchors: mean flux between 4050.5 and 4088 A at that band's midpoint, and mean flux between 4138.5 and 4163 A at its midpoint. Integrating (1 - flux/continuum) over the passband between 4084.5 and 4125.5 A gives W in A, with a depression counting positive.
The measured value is 3.0 A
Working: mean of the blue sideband 6.42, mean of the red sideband 6.32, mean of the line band 5.9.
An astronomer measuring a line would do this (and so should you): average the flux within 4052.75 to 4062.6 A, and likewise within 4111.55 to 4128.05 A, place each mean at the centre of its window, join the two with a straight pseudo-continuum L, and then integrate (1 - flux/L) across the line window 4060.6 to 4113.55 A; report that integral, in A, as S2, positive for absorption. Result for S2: 5.0 A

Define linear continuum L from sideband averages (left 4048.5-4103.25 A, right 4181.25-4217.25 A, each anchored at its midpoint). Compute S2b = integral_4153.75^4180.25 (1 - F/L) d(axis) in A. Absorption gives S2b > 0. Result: 1.6 A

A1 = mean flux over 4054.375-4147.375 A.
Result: 6.2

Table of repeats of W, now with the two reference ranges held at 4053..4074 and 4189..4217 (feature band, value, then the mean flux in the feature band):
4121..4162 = 0.9 A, 6.36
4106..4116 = 1.0 A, 5.79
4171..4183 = 0.3 A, 6.38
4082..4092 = 0.4 A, 6.17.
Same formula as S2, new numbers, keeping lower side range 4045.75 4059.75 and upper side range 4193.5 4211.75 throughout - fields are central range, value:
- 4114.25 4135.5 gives 0.50 A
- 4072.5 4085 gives 0.09 A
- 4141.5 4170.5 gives 1.81 A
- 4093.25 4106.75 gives 2.22 A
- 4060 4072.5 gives 0.48 A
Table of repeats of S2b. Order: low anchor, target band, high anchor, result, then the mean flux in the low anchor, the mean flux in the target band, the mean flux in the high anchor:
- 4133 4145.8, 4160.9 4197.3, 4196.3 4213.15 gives 1.3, 6.47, 6.32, 6.61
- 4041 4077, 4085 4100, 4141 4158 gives 1.8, 6.5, 5.68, 6.39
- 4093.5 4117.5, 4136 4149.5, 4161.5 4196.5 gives -1.0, 5.7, 6.46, 6.33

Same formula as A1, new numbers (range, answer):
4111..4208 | 6.37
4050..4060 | 6.53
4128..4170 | 6.25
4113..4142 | 6.45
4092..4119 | 5.74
